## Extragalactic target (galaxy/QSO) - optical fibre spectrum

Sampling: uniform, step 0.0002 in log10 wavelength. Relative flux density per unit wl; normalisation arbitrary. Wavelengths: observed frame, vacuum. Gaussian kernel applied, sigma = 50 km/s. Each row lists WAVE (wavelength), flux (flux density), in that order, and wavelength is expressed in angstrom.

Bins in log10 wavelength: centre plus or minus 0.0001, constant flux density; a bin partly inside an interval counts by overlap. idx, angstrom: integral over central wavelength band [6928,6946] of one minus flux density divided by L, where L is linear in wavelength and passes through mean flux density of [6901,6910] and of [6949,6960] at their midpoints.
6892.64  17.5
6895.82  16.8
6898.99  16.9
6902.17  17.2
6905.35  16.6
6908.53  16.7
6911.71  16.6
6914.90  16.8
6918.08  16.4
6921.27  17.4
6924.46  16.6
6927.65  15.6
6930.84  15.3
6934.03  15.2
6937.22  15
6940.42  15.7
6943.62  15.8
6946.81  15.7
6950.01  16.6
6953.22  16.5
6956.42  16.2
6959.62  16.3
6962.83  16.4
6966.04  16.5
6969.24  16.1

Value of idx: 1.2 angstrom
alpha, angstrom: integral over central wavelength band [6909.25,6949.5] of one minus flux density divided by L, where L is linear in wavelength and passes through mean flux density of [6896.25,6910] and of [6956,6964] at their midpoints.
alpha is 1.4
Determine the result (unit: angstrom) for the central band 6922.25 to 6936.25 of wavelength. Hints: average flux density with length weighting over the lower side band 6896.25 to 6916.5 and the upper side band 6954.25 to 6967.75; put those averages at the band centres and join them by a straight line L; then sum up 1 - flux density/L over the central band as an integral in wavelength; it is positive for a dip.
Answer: 0.8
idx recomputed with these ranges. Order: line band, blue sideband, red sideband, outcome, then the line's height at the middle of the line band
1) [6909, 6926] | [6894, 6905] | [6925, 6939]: -0.7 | 16.1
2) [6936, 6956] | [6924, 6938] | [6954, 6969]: 0.0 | 15.9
